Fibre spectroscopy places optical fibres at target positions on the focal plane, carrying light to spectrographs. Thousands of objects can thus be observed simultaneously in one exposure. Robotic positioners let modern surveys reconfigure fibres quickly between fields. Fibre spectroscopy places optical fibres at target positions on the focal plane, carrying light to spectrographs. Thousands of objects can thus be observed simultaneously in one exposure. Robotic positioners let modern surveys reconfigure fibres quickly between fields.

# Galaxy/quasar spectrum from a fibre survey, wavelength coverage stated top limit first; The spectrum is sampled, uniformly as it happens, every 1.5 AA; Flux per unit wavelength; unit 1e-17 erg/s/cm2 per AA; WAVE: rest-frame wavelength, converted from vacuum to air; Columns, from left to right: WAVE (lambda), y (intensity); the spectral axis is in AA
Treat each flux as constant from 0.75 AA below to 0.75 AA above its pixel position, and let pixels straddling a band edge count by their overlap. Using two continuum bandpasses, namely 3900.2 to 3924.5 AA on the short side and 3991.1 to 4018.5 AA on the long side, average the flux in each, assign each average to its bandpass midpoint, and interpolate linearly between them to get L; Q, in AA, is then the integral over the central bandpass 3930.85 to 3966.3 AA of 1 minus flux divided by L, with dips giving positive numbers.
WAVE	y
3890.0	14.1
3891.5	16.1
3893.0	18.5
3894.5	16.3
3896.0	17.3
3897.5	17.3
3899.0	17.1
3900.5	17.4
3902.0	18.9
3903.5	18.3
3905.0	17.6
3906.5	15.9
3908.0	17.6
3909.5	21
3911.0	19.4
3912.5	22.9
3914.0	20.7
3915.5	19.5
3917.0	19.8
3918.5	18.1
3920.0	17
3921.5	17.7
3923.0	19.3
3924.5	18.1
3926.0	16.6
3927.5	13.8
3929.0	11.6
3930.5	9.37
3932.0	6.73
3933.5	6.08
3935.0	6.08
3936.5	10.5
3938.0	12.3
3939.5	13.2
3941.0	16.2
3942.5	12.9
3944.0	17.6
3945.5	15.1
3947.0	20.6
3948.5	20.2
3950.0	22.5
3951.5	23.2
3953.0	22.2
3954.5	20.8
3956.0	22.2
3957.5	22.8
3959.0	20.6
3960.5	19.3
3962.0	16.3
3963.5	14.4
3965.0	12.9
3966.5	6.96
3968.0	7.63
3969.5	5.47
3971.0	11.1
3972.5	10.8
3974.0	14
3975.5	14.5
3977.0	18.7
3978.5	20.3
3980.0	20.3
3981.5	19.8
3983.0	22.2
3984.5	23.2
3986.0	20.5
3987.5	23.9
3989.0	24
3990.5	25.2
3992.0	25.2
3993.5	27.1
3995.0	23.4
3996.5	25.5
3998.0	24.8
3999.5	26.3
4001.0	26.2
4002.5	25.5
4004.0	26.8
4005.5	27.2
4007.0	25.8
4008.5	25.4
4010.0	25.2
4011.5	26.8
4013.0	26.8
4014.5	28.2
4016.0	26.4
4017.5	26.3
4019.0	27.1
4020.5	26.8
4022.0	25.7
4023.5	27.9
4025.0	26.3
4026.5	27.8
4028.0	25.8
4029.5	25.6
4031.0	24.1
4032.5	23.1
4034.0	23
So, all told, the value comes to 9.3 AA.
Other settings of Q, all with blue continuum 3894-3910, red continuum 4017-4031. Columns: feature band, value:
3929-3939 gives 5.57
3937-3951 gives 2.71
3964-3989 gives 7.76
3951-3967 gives 2.41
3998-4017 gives -0.79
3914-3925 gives 0.15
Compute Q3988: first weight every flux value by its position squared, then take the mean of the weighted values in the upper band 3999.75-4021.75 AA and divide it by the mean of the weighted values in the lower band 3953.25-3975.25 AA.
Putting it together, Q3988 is 1.83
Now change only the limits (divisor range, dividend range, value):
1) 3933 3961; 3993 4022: 1.57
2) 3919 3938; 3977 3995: 1.83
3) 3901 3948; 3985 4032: 1.70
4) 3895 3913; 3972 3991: 1.13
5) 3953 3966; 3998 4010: 1.43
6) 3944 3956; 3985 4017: 1.27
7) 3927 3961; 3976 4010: 1.54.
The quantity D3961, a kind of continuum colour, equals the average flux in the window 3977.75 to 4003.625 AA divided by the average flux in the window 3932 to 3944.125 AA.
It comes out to 2.11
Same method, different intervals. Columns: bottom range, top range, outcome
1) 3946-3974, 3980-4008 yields 1.48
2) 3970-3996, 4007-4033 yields 1.30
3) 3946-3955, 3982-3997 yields 1.12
